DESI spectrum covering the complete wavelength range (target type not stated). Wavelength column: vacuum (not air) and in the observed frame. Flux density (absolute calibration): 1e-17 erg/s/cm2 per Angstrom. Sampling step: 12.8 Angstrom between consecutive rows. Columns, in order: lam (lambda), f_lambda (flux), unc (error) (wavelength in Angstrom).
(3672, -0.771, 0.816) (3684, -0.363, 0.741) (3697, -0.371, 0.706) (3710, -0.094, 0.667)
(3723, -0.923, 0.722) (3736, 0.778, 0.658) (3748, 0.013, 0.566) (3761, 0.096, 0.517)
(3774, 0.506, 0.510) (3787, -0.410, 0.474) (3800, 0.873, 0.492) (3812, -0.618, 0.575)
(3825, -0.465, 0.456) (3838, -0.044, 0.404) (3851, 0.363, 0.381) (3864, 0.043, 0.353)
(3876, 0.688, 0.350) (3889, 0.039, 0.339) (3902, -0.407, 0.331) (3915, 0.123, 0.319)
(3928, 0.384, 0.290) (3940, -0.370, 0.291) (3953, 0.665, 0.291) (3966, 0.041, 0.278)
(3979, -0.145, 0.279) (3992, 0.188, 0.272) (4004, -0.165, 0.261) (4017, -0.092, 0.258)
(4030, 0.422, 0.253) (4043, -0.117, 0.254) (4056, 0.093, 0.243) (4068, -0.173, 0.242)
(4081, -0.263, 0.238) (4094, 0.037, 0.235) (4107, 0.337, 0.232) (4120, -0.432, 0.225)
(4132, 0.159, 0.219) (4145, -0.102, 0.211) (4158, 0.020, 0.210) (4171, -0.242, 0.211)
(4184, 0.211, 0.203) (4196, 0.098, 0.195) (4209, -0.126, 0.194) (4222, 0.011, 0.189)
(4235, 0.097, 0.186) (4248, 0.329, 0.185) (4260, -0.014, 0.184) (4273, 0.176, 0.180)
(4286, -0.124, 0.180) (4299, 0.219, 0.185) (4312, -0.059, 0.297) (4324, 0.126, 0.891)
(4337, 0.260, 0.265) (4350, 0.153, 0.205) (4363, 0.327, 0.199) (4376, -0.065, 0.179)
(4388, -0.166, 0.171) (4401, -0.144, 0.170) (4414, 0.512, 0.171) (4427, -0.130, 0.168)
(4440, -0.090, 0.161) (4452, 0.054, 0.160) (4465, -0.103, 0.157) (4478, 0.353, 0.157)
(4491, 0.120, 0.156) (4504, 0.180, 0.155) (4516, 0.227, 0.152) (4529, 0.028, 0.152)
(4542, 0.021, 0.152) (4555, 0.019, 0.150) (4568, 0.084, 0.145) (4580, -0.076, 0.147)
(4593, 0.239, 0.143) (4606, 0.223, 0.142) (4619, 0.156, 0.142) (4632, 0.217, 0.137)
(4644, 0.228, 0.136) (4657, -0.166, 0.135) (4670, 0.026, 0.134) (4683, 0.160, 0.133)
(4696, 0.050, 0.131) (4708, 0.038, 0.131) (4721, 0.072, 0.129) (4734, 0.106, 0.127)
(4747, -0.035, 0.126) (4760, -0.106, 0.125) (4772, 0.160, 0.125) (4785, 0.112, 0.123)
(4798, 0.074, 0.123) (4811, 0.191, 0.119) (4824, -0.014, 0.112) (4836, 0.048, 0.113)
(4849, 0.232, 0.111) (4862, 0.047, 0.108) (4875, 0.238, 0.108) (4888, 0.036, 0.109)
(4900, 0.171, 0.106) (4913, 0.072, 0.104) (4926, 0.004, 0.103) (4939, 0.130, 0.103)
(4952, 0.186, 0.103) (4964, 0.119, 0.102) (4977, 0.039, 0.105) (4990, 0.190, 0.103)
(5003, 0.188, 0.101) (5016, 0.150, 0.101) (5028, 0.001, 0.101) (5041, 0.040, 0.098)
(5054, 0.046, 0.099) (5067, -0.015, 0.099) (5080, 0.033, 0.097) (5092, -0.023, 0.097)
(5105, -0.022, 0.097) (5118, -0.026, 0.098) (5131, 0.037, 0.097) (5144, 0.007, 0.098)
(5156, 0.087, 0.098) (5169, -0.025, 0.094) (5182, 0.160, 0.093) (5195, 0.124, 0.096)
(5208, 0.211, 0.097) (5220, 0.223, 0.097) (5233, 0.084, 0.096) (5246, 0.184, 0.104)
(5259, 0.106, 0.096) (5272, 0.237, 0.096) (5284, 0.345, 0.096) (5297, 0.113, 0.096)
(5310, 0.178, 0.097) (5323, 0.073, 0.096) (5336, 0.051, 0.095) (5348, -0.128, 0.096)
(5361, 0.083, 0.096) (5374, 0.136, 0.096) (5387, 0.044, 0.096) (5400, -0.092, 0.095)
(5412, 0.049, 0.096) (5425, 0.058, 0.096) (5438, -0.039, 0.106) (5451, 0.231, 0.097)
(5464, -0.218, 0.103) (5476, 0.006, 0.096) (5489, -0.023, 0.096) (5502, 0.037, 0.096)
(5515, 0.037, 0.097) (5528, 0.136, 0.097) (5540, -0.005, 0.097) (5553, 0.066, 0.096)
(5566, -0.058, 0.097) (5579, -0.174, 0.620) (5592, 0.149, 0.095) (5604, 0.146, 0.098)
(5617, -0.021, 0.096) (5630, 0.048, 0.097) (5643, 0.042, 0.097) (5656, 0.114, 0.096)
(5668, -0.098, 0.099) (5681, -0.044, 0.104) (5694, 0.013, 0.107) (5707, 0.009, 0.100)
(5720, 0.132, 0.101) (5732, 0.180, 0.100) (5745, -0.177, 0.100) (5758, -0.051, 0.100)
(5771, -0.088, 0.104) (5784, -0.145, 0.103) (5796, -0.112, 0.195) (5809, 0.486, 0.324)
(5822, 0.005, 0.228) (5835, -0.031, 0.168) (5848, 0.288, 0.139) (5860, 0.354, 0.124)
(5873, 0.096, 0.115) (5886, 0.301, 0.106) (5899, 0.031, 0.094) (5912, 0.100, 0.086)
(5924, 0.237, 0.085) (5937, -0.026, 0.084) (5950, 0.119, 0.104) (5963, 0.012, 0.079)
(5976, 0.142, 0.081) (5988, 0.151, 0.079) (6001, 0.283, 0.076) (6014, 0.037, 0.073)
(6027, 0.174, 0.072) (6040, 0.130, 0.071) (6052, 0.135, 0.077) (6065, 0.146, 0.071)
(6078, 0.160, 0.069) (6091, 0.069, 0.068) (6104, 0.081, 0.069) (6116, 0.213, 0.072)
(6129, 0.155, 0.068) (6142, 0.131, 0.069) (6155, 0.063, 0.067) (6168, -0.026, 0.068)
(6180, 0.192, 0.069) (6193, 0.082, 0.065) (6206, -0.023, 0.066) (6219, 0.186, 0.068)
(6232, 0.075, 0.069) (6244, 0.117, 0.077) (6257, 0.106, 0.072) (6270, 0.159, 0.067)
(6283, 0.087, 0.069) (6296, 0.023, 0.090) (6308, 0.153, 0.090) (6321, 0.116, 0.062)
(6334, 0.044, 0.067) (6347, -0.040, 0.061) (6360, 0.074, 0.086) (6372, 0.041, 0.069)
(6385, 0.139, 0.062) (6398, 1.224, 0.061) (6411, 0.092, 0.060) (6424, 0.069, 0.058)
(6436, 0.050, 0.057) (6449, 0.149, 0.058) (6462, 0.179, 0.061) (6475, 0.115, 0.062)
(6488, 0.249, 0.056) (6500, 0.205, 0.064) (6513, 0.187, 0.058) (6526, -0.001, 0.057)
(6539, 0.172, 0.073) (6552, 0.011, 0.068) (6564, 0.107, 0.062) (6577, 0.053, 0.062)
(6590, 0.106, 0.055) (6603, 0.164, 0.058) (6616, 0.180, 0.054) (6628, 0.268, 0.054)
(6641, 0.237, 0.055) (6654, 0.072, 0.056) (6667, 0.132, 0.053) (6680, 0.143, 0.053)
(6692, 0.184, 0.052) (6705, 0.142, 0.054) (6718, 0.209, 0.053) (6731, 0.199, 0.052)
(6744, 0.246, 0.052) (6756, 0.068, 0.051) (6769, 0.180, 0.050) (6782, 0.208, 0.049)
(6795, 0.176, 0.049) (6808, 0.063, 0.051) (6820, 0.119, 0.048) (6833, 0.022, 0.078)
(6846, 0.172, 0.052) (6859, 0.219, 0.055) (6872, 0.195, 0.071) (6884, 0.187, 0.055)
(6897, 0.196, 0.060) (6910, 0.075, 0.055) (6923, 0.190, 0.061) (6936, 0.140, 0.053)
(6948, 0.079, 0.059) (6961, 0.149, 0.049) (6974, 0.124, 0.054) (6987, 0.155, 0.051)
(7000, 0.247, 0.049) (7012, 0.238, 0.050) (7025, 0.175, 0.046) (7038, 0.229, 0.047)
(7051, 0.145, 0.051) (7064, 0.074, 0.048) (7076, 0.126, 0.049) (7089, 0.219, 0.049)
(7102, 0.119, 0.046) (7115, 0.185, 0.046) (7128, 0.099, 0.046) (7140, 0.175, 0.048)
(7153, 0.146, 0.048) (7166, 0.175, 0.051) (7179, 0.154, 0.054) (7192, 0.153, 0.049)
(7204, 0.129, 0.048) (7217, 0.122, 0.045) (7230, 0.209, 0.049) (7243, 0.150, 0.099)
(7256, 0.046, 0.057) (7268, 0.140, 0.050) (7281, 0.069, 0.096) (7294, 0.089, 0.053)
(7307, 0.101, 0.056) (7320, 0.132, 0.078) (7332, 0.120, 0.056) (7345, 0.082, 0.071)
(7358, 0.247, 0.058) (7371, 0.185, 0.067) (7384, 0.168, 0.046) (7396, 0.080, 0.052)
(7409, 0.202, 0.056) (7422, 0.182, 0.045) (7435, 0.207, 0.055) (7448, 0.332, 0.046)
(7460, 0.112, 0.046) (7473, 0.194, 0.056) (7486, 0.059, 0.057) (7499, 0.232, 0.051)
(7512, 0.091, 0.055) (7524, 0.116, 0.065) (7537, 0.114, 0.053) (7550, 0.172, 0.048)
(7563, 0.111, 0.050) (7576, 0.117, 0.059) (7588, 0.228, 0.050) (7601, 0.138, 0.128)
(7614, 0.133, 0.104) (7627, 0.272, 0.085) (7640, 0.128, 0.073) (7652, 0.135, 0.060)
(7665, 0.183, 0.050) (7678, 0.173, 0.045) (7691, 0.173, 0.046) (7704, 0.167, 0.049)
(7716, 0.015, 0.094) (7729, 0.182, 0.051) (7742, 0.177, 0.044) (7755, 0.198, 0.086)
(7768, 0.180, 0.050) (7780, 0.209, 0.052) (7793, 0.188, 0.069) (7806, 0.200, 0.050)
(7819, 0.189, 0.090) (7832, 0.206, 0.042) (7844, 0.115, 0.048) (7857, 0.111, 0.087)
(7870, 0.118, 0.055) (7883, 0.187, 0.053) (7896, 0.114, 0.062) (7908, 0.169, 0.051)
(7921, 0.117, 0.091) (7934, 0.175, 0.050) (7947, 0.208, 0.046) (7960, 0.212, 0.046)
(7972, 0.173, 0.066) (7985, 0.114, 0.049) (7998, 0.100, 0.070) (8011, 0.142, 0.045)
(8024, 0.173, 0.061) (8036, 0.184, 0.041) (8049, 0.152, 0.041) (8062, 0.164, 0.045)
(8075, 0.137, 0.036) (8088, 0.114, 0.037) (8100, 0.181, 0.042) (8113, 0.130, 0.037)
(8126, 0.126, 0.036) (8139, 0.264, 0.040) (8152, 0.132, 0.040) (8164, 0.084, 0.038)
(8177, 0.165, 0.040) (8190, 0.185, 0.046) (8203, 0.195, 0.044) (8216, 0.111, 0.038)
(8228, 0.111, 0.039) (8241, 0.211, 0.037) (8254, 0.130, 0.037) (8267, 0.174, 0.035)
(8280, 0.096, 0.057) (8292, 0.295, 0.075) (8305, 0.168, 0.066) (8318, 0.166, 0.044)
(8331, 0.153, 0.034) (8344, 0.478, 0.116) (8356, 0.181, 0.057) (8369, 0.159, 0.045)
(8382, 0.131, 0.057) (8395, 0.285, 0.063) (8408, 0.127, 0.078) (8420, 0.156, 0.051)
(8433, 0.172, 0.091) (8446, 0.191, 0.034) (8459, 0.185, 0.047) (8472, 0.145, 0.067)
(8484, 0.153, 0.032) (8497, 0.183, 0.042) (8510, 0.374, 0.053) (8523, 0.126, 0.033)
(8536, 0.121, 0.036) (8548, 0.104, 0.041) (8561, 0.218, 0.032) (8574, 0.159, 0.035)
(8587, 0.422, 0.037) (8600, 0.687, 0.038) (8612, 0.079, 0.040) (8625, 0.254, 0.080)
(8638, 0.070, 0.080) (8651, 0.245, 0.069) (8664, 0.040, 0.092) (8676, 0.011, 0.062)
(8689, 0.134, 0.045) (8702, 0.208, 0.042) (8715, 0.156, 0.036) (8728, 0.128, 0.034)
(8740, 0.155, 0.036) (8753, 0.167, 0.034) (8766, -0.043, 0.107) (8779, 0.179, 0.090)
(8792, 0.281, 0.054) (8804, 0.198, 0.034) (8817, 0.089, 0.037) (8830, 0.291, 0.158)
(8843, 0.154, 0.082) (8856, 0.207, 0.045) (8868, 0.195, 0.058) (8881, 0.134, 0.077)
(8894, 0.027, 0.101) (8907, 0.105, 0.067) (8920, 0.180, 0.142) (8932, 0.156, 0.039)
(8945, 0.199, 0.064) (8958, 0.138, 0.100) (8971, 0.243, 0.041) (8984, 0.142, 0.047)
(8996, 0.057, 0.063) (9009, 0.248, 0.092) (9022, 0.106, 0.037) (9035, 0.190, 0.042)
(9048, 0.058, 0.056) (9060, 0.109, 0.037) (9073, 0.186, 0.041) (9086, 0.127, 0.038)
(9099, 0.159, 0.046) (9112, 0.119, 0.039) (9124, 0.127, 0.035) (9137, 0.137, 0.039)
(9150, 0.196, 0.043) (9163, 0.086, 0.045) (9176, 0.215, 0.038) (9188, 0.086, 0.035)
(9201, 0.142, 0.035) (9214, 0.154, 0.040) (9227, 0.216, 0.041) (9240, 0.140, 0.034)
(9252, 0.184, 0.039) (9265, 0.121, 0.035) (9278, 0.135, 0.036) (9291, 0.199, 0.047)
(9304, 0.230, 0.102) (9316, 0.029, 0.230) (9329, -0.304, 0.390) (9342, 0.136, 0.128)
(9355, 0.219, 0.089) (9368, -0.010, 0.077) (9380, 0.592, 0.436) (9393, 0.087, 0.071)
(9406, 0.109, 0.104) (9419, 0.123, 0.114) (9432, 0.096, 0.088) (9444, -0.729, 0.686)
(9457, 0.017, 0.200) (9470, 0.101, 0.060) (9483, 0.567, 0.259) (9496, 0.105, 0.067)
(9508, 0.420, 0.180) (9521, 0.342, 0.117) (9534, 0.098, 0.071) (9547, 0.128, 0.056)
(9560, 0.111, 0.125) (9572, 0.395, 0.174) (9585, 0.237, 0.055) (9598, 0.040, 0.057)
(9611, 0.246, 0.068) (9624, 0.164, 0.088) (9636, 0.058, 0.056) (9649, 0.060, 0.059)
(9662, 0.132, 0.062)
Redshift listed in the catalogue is 0.72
